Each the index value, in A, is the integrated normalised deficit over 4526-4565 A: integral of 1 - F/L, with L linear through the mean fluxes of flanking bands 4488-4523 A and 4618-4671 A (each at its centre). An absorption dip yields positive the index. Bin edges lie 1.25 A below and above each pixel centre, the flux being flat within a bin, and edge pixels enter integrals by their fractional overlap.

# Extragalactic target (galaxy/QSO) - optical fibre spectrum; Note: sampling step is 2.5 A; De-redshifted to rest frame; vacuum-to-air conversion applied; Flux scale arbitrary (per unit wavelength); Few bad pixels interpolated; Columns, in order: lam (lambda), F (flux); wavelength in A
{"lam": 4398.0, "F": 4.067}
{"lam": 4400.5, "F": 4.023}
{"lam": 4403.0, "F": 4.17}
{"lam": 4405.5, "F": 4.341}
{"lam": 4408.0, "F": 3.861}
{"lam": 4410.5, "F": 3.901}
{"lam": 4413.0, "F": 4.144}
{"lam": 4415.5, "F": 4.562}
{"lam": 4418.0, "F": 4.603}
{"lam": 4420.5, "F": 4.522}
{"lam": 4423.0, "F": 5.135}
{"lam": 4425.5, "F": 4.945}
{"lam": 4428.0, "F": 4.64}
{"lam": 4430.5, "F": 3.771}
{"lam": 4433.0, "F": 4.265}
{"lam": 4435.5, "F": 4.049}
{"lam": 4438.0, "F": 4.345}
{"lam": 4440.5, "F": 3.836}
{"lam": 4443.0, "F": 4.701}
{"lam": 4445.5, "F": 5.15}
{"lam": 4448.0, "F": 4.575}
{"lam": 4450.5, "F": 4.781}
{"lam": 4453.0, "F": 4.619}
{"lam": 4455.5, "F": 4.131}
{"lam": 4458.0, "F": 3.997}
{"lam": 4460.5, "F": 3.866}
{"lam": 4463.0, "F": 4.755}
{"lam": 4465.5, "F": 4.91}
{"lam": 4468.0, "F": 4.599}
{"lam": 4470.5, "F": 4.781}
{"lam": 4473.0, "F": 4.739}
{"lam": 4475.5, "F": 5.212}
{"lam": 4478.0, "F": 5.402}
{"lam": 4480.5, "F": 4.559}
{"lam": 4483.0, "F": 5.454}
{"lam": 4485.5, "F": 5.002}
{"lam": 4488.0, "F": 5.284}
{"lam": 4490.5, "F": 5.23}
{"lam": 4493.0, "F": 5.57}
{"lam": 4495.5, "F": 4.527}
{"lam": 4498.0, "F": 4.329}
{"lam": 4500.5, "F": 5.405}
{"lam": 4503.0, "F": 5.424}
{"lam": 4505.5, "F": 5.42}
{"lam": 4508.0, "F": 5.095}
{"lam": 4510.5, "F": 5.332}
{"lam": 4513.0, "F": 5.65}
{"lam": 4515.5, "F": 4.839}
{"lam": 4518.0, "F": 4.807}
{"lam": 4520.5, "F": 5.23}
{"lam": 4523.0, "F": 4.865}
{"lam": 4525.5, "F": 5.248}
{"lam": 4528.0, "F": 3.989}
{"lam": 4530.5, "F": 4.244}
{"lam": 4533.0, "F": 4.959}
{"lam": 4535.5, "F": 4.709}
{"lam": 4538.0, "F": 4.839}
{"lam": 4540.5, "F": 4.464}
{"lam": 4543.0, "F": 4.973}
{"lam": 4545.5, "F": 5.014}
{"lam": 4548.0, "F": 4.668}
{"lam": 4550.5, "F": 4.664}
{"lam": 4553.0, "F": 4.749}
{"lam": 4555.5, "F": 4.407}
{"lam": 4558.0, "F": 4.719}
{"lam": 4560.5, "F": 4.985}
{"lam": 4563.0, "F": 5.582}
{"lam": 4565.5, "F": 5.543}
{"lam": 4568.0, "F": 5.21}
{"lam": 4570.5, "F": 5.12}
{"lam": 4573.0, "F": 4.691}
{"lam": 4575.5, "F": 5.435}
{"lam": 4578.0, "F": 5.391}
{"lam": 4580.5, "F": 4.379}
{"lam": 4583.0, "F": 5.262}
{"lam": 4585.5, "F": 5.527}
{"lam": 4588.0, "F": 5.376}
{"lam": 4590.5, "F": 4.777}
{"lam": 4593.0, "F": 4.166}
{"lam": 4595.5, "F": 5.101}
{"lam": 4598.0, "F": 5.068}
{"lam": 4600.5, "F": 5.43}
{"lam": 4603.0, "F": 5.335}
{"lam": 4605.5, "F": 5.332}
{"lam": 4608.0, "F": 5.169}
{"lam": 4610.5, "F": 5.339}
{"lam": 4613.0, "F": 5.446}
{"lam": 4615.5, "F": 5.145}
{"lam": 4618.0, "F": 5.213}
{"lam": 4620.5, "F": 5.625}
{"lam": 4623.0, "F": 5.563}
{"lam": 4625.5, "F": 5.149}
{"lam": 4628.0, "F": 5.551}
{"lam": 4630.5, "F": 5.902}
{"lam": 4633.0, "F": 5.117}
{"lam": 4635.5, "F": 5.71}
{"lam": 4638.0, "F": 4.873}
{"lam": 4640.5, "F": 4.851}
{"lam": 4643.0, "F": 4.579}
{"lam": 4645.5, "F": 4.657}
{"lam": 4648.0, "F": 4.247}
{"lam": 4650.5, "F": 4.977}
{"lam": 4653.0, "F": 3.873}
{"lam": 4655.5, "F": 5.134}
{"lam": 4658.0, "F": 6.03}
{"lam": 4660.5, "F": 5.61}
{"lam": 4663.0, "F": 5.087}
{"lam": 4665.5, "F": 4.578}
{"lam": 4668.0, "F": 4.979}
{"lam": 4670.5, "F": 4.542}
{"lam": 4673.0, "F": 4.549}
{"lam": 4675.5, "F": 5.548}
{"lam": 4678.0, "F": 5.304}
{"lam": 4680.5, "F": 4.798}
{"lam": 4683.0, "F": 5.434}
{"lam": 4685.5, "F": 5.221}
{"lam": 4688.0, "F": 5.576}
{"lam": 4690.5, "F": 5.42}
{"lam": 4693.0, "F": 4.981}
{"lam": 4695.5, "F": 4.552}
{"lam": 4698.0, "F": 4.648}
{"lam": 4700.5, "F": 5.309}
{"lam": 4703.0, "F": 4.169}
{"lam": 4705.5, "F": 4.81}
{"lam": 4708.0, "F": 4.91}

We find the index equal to 2.8 A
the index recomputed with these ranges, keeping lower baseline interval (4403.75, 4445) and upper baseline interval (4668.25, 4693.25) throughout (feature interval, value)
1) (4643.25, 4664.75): 0.56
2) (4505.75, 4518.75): -1.55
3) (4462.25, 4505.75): -4.63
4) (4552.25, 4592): -2.15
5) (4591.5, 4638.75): -3.22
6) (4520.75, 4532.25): 0.03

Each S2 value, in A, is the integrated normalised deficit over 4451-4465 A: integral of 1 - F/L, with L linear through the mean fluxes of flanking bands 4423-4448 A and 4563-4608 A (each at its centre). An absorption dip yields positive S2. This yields 0.7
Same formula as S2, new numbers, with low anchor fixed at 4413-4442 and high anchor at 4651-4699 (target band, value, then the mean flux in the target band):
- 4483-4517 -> -4.21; 5.17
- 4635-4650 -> 0.54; 4.78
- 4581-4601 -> -0.90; 5.05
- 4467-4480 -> -1.14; 4.93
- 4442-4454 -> -0.81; 4.77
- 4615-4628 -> -1.22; 5.37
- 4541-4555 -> -0.15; 4.77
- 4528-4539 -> 0.19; 4.6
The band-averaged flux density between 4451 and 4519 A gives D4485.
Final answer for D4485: 4.92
